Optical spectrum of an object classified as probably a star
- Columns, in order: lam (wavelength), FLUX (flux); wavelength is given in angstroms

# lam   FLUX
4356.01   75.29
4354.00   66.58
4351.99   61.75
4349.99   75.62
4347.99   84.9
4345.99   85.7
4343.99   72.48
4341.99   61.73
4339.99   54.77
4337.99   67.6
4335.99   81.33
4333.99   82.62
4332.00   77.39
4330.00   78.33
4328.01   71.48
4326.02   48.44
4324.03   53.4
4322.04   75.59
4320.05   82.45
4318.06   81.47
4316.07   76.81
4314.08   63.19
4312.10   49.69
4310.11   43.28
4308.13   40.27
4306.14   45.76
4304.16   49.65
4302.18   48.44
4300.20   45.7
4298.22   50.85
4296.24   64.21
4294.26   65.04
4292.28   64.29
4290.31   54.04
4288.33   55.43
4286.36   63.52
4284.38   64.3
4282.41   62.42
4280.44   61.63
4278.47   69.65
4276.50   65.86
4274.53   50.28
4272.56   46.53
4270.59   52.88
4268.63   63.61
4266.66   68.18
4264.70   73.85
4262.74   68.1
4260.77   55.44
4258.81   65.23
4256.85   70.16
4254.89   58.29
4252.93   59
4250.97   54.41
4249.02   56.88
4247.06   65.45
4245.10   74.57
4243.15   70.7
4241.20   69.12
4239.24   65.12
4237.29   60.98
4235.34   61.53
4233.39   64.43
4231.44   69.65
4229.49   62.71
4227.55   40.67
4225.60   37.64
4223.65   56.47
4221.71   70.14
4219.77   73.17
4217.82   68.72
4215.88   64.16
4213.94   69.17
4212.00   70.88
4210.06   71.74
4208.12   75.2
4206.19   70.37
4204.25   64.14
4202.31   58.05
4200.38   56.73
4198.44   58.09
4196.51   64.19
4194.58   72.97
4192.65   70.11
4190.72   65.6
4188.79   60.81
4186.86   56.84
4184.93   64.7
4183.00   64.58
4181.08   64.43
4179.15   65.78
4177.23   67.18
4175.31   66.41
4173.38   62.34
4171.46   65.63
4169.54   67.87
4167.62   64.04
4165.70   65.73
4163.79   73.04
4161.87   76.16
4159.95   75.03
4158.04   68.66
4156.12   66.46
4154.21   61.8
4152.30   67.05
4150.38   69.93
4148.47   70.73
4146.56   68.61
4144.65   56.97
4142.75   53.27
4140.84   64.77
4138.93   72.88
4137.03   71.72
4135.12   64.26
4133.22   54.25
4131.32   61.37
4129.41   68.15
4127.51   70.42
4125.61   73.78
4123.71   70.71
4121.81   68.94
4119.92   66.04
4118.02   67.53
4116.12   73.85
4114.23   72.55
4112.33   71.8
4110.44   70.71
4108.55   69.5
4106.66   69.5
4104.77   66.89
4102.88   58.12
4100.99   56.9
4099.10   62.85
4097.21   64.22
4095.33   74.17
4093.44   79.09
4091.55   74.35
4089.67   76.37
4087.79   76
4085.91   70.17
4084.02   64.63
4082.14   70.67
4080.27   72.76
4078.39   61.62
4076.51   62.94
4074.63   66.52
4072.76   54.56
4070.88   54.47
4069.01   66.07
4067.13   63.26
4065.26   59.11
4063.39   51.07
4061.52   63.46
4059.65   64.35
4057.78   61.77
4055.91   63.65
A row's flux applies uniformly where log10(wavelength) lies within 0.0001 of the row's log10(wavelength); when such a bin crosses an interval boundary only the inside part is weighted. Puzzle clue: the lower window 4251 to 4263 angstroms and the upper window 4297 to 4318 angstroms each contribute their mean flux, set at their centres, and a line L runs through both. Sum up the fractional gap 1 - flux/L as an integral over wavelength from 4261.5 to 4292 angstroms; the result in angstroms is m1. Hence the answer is -1.6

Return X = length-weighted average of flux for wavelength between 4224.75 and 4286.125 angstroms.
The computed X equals 61.7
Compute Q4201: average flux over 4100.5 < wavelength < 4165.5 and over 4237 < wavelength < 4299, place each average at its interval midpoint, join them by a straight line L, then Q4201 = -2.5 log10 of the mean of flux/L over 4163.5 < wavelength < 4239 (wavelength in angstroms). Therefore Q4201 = 0.01 mag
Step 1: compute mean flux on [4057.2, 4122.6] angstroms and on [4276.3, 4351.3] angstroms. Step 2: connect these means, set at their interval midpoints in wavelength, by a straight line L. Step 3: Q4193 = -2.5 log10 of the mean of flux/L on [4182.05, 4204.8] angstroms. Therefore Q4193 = 0.04 mag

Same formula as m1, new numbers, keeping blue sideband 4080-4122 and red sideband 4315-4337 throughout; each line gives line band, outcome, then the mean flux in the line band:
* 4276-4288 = 1.44 angstroms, 64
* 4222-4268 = 6.26 angstroms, 62.3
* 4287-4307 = 5.05 angstroms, 54.6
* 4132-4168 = 1.91 angstroms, 66.6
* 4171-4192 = 2.02 angstroms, 64.1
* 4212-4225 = 0.93 angstroms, 66.4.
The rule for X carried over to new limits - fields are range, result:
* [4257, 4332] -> 60.9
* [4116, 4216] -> 66.4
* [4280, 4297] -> 61.6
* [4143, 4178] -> 67.1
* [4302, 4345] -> 64.2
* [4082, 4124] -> 69.3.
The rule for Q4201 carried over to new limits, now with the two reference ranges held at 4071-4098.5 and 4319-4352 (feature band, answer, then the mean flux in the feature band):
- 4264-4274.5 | 0.19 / 59.7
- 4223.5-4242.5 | 0.19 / 59.1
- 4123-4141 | 0.03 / 67.3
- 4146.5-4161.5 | 0.01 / 68.8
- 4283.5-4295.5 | 0.17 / 61.1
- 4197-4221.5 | 0.05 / 66.8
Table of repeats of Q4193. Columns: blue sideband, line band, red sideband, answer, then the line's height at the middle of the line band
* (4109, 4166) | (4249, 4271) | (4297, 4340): 0.03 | 64.2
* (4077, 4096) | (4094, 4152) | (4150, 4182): 0.05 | 69.8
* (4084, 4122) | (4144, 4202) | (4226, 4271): 0.01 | 66.3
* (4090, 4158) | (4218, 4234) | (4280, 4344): 0.09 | 64.6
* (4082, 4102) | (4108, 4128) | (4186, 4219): -0.03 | 68.9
